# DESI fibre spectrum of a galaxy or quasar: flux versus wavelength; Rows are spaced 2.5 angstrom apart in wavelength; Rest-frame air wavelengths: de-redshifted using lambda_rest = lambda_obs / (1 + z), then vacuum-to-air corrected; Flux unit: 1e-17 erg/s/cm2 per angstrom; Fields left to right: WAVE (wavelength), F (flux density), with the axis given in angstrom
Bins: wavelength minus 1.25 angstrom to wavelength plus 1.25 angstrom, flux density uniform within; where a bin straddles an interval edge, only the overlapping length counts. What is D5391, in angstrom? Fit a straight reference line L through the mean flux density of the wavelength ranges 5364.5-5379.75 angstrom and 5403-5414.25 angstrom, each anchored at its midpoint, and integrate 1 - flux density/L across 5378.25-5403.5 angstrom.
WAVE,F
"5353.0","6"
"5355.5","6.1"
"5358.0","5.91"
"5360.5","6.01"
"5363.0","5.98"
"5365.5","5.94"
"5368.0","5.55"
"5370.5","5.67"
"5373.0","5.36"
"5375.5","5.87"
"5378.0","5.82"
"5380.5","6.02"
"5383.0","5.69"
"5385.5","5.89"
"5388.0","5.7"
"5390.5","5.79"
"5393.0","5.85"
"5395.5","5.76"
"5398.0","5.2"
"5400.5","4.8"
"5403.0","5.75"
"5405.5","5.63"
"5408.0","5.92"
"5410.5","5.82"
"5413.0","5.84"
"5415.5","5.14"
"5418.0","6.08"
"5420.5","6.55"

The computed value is 0.5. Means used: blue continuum 5.71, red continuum 5.8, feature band 5.65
